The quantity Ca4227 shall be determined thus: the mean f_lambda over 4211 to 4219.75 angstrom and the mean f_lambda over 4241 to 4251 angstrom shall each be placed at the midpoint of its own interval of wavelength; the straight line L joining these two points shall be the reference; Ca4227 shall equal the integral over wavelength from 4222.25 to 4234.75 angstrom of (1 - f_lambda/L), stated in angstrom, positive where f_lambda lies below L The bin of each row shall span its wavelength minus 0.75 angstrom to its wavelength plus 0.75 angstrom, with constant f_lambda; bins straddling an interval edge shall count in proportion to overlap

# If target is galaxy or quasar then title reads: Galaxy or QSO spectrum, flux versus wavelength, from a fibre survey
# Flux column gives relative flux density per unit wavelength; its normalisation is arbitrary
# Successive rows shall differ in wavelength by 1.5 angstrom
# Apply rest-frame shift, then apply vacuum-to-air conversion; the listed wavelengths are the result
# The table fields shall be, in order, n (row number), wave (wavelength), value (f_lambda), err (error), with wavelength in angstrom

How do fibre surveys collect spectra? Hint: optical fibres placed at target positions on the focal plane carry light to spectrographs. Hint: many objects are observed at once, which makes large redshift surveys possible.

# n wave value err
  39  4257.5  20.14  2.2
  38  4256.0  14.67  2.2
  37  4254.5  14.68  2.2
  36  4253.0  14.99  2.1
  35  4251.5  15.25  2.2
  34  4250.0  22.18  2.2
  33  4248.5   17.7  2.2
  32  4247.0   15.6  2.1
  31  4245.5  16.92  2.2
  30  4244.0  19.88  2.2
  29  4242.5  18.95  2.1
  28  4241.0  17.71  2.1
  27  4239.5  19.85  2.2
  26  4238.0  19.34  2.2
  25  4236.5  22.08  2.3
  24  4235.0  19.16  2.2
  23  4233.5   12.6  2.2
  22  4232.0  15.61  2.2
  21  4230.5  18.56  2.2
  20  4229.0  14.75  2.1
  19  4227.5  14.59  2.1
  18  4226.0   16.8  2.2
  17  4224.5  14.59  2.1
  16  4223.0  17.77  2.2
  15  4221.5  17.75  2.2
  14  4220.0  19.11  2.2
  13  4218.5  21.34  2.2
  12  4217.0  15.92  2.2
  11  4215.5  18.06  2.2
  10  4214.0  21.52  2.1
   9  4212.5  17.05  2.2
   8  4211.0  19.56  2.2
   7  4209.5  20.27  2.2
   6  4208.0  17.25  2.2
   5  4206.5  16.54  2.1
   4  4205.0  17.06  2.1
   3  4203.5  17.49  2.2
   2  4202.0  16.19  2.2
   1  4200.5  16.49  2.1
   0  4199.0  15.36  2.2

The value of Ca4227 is 1.9 angstrom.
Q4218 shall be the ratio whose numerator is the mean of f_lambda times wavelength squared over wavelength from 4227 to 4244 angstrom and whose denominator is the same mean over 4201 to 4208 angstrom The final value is 1.1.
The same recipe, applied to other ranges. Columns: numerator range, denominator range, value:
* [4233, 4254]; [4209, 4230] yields 1.03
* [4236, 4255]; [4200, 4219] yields 1.02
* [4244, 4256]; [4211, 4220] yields 0.91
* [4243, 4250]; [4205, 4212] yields 1.01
